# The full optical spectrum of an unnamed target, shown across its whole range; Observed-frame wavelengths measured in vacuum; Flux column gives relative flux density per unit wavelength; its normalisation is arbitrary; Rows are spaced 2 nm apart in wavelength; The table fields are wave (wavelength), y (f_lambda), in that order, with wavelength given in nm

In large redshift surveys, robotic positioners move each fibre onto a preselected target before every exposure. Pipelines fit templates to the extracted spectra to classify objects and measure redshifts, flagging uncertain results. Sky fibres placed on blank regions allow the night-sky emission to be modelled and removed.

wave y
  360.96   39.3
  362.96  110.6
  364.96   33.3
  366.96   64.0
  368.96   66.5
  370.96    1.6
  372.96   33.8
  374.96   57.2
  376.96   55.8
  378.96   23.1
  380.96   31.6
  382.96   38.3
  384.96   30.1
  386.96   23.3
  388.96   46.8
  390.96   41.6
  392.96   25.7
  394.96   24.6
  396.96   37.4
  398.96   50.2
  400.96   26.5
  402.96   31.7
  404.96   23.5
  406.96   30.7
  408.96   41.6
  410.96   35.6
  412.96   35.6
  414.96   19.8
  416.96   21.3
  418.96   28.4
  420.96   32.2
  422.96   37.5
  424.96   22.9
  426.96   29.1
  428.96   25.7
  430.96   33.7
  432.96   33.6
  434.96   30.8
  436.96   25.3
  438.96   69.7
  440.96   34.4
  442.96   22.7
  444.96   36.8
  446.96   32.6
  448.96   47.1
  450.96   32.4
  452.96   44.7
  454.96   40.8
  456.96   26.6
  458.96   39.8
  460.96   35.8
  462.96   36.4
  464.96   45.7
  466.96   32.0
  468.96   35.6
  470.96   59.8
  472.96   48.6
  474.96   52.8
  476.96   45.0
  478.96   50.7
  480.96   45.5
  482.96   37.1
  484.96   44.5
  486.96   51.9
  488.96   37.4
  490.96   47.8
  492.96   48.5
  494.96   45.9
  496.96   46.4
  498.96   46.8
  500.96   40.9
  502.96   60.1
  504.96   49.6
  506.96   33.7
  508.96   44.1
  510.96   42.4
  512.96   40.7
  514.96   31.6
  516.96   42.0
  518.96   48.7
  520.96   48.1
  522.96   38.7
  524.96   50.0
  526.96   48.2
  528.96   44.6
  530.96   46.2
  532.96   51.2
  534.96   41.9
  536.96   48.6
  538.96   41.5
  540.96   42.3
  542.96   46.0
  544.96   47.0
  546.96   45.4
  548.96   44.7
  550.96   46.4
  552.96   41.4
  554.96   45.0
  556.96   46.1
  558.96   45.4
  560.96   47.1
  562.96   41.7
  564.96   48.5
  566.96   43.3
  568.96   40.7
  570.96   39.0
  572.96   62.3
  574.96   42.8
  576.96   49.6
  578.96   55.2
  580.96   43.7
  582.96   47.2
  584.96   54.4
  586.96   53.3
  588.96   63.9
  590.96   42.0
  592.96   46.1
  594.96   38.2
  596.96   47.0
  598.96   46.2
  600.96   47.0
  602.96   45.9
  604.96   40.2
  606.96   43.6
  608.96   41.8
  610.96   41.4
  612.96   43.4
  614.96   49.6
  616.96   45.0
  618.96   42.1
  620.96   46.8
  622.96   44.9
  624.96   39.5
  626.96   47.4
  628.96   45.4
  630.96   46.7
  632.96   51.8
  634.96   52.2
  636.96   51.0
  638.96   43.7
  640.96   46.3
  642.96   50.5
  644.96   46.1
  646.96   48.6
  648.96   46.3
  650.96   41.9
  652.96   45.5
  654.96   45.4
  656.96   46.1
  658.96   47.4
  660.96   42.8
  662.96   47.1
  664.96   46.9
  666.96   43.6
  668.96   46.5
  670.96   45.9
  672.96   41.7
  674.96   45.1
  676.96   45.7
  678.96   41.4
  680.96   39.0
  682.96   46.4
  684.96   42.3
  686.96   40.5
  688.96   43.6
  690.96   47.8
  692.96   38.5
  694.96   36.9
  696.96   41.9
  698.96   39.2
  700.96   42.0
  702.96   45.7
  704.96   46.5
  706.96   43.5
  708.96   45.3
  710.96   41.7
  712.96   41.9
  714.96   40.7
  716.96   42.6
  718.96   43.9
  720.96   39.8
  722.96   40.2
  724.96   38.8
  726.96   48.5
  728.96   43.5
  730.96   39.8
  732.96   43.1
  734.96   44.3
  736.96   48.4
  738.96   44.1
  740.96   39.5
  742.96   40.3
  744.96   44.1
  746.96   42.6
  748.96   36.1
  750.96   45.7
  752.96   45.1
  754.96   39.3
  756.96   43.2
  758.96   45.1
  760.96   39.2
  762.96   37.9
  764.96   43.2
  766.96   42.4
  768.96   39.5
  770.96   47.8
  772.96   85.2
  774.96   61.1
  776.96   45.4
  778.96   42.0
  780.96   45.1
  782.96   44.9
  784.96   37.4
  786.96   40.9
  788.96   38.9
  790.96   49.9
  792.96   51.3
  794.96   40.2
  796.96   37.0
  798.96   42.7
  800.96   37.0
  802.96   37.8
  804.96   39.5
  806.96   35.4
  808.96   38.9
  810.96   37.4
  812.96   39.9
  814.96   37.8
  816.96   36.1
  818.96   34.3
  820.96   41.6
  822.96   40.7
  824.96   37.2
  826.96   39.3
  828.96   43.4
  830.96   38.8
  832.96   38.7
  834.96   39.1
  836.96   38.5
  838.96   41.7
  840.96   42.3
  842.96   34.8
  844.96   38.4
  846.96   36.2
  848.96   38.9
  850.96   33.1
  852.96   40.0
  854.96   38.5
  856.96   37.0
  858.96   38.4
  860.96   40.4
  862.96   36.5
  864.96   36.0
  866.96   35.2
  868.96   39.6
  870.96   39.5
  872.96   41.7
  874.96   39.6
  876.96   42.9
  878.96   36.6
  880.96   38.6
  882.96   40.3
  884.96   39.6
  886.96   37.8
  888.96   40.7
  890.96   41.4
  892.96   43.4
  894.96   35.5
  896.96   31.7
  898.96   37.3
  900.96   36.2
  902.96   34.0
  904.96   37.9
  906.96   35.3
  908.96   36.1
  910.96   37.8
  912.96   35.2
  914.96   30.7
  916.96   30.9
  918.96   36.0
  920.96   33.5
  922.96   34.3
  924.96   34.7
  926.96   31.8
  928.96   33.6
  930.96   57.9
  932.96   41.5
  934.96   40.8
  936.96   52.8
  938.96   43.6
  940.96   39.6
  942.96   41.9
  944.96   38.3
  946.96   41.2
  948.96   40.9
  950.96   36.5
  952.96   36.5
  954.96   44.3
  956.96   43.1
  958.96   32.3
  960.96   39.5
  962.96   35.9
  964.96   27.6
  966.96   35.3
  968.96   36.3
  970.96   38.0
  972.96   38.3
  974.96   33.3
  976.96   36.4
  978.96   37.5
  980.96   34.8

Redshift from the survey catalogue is 0.177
